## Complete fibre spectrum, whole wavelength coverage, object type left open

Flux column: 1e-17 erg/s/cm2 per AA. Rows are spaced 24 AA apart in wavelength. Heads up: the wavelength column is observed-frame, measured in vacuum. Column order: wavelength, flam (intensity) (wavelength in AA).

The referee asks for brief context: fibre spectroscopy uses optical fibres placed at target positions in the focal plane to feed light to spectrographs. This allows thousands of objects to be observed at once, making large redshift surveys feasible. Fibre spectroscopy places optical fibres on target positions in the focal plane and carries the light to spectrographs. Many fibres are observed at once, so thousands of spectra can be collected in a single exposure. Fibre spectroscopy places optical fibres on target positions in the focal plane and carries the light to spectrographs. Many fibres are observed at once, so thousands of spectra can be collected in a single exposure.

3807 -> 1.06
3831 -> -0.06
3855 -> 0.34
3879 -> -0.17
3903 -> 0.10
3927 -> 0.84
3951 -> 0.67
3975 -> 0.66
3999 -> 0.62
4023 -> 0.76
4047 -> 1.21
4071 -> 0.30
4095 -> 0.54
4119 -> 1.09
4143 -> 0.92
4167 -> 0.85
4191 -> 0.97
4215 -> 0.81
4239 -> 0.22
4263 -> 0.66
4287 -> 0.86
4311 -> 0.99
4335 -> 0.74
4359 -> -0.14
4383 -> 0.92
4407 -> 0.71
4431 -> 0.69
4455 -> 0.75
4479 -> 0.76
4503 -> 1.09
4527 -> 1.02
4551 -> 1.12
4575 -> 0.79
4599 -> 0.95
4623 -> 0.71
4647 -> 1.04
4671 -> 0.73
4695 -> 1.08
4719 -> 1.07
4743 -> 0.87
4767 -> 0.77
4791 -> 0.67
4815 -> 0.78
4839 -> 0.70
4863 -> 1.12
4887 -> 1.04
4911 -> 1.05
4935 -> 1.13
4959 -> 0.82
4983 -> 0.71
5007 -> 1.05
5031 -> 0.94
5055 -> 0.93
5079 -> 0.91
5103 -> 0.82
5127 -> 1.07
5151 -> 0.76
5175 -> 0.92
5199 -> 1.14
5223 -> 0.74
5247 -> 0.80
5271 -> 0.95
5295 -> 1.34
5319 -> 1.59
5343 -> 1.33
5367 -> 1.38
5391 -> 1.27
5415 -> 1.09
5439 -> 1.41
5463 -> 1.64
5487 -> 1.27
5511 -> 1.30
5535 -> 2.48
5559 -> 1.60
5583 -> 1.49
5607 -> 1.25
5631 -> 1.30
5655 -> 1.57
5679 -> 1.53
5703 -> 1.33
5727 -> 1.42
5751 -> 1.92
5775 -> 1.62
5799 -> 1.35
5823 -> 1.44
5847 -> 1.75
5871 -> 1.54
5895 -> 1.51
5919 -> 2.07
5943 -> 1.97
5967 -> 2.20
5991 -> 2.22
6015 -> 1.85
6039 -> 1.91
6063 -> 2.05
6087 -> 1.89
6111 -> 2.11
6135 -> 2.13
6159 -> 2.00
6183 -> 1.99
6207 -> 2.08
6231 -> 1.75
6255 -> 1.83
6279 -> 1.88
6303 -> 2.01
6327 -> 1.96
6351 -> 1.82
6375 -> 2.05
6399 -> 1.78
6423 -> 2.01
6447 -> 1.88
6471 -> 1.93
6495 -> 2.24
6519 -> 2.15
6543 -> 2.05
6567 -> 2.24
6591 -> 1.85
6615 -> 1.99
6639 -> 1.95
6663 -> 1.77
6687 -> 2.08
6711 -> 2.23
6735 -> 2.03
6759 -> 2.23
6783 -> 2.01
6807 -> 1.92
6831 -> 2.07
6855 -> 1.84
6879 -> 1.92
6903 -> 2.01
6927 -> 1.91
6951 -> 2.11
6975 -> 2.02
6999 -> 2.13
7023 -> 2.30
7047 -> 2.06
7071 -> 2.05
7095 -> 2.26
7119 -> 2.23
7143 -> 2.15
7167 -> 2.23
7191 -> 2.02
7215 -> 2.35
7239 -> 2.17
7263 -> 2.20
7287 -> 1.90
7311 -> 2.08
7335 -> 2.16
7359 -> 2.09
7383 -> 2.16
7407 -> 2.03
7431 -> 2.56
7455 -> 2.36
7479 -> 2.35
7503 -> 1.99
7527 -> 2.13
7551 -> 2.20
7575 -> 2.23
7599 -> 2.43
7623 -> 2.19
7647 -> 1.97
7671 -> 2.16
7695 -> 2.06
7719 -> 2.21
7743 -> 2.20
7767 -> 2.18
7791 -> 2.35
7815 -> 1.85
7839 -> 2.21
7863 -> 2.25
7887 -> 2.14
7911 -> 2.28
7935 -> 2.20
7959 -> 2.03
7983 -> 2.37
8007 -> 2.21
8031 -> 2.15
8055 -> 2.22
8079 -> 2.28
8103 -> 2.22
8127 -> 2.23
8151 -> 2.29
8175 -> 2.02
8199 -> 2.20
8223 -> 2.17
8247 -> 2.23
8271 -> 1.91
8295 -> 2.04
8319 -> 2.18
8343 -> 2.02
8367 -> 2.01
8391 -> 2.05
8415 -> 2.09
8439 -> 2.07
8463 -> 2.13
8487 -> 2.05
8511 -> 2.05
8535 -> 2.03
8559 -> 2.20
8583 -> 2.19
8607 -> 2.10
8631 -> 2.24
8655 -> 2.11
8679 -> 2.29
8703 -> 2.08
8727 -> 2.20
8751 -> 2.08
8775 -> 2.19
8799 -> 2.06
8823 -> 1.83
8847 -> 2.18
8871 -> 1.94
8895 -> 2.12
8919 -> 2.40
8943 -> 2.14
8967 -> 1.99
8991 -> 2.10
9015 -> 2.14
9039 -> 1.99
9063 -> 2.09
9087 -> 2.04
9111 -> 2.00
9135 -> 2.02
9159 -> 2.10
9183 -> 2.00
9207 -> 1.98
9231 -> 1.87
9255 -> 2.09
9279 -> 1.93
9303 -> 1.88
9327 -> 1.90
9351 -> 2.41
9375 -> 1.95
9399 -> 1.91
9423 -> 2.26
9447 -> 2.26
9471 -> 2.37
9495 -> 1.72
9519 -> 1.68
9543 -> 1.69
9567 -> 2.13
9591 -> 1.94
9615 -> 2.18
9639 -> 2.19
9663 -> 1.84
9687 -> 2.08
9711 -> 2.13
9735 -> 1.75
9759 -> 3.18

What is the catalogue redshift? 0.49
